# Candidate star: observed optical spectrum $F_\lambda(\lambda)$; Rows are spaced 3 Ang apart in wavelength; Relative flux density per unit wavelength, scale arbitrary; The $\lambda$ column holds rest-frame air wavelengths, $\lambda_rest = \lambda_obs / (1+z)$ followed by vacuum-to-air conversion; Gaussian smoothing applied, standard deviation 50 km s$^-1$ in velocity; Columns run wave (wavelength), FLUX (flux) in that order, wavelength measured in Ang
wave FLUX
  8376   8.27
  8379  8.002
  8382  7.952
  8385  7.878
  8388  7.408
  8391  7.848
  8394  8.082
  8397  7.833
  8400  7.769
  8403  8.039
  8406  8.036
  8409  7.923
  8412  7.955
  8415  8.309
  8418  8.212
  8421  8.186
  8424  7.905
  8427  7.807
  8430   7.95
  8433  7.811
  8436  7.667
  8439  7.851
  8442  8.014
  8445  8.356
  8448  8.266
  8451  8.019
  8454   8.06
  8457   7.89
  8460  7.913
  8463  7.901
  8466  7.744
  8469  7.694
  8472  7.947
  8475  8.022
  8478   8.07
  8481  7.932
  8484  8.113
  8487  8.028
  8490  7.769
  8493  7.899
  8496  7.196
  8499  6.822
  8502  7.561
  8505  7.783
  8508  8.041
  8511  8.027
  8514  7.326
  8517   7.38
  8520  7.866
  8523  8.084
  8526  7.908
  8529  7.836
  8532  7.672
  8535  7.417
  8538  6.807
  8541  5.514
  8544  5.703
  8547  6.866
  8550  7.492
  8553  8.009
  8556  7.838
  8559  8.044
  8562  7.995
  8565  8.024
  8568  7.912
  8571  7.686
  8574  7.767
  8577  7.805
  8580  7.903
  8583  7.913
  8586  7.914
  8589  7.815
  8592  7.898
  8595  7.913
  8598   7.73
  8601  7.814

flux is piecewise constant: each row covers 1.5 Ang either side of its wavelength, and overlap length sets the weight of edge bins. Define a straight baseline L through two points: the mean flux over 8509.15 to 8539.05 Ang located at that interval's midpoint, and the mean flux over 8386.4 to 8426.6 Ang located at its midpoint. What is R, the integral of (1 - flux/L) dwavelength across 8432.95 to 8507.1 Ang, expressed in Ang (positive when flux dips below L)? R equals -0.6 Ang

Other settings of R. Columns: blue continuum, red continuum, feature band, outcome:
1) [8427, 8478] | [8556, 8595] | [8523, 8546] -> 2.5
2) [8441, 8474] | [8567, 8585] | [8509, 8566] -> 3.0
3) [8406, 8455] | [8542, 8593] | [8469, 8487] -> -0.2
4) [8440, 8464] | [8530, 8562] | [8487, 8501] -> 0.3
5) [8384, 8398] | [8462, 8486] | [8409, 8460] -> -0.9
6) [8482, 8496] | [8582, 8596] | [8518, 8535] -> 0.1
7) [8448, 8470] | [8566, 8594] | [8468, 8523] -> 1.0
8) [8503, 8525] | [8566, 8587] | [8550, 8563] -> -0.1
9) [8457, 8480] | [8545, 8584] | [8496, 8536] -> 0.9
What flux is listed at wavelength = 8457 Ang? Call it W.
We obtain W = 7.89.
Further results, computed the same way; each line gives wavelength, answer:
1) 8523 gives 8.084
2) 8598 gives 7.73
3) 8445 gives 8.356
